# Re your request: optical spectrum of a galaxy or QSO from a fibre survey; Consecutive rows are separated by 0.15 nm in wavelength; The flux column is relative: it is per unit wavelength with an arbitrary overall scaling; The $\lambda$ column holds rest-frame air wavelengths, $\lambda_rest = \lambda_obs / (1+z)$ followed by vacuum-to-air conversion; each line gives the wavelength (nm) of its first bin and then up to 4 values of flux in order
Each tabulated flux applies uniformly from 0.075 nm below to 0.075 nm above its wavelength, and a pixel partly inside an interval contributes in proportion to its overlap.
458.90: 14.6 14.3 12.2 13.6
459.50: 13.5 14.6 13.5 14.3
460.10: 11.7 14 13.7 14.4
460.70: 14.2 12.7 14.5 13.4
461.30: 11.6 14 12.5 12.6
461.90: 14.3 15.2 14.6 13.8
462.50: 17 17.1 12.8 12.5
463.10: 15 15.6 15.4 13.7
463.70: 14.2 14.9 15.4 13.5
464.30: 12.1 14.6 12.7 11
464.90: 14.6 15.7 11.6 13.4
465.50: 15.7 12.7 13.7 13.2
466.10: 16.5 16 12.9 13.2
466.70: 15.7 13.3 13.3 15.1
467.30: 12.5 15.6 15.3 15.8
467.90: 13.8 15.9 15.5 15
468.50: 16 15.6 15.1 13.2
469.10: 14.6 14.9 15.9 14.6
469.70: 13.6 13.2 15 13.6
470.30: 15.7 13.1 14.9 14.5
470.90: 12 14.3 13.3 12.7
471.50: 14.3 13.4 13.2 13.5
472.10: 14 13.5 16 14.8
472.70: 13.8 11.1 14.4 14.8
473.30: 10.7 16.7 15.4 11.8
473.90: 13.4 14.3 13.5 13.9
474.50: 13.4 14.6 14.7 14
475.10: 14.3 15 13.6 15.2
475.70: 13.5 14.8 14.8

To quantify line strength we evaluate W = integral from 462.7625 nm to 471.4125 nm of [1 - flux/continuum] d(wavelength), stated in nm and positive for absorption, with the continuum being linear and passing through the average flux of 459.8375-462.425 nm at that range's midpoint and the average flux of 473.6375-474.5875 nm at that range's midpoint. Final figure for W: -0.44 nm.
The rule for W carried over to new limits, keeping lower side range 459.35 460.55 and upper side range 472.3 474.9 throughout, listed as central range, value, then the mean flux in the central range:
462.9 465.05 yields -0.04 nm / 14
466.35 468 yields -0.05 nm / 14.3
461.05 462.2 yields 0.02 nm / 13.5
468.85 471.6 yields -0.04 nm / 14.1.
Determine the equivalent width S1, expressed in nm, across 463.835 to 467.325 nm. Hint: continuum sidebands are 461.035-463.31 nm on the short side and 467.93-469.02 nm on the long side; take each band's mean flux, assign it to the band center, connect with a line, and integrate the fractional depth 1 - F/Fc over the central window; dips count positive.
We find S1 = 0.19 nm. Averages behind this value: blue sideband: 14.1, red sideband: 15.1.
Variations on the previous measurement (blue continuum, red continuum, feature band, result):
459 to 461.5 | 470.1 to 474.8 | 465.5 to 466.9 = -0.06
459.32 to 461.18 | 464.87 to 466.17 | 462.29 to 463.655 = -0.08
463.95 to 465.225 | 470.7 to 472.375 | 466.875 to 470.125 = -0.28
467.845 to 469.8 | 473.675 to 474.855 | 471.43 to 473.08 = 0.04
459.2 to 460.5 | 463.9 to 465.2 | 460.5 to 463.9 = -0.15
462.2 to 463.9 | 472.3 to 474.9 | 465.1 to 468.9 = -0.02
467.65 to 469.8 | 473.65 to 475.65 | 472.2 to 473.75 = 0.03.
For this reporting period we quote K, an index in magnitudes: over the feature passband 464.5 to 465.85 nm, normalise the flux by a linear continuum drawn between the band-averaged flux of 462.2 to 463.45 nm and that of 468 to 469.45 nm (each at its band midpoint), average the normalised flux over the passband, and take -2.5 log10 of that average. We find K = 0.12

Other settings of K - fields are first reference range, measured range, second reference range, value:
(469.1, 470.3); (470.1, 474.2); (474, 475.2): 0.037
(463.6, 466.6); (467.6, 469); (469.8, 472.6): -0.092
